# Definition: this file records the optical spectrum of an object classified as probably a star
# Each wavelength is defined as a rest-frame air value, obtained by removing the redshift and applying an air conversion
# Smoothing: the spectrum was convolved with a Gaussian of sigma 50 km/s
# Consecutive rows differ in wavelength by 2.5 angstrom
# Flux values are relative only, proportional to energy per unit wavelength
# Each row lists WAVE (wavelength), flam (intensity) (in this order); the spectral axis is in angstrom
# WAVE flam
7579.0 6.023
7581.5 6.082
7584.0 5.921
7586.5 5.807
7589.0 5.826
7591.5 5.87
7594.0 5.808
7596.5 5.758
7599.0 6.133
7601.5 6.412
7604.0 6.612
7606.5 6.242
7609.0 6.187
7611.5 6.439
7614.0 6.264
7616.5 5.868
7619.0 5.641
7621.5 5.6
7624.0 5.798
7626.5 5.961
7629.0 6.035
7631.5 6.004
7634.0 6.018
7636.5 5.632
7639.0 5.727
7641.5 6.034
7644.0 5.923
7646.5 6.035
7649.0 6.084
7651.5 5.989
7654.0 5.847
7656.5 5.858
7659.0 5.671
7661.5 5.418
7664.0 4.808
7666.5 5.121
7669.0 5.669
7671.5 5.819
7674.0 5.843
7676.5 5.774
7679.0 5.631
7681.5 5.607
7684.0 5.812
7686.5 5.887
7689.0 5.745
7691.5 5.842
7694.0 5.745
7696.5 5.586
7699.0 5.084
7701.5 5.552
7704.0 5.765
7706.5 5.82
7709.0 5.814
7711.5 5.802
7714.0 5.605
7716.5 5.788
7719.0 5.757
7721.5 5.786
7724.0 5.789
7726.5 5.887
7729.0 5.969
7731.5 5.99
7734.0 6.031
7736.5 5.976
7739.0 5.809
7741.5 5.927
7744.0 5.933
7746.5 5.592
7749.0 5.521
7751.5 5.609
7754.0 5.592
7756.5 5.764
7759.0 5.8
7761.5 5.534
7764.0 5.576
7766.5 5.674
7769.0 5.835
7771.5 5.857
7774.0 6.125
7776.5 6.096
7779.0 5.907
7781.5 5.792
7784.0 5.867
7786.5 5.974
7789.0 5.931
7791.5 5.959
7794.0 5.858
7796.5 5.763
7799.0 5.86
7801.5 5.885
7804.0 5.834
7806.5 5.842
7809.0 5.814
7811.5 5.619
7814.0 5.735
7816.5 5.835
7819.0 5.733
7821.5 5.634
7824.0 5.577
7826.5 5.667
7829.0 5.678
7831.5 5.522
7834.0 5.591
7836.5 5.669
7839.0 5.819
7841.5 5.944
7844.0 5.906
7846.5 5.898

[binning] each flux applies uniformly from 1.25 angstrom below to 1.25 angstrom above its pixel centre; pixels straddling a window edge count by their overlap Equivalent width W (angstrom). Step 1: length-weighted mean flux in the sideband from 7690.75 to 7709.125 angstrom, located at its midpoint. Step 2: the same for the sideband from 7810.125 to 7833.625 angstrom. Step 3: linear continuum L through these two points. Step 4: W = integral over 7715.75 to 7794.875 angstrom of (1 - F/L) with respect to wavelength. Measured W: -2.5 angstrom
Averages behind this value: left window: 5.64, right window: 5.66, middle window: 5.83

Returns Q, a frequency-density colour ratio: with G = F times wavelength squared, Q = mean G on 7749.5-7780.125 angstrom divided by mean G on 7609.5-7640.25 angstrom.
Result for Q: 1.0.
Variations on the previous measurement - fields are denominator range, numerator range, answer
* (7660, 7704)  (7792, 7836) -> 1.06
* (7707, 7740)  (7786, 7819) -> 1.02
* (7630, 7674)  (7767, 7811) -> 1.06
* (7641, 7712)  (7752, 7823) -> 1.05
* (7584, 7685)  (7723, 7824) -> 1.03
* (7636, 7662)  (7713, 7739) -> 1.02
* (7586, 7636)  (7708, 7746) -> 1.00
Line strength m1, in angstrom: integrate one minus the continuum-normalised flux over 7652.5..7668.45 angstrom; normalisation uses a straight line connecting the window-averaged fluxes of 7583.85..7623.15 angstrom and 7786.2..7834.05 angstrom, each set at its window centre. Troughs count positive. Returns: 1.3 angstrom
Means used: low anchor 6.02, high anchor 5.77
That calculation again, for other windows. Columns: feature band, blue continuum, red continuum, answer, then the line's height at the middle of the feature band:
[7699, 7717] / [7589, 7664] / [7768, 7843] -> 0.6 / 5.88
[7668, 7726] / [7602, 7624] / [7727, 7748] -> 2.4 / 5.96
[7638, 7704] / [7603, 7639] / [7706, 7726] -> 2.1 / 5.88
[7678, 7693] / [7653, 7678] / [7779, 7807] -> -0.3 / 5.63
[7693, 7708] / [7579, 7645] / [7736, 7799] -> 0.7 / 5.89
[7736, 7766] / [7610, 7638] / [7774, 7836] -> 0.6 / 5.84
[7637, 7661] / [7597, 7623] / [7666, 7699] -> 0.0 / 5.89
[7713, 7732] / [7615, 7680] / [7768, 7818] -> 0.0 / 5.82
